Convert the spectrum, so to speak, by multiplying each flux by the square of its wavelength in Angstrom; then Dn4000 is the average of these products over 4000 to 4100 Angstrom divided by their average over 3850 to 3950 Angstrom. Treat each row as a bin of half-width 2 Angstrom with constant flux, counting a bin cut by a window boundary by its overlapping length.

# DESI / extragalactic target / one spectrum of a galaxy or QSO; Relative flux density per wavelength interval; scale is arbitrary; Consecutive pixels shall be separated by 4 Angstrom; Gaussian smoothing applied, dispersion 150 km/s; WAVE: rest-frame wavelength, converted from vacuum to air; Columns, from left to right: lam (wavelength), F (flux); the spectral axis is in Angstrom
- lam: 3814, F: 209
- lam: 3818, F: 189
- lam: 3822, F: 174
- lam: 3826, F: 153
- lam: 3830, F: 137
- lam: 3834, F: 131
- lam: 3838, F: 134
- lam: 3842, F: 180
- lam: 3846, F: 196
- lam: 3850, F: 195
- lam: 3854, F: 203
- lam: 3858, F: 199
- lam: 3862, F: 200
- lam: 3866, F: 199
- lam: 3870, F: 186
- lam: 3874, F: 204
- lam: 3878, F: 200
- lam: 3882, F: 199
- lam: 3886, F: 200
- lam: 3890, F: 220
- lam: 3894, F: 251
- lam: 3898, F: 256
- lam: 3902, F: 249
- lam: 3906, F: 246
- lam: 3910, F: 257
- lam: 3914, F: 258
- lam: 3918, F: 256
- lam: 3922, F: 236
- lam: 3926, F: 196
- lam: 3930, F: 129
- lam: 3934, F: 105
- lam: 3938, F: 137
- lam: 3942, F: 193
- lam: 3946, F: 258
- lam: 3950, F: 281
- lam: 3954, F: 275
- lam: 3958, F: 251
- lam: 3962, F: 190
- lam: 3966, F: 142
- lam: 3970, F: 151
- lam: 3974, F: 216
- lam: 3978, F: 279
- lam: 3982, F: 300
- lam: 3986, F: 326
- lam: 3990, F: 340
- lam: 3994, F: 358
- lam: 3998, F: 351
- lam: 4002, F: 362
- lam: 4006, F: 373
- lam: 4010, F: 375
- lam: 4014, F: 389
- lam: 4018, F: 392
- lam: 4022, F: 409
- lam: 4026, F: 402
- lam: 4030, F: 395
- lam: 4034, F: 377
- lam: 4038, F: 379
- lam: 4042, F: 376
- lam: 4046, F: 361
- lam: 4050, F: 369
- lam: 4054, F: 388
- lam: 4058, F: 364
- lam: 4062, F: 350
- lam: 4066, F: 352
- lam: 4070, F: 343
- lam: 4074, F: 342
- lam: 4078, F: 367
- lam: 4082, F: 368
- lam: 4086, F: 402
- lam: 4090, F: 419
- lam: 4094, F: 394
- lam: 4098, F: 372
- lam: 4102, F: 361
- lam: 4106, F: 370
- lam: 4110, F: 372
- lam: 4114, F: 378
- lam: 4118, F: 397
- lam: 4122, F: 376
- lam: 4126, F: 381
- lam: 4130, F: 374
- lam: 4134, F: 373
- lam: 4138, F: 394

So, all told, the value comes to 1.9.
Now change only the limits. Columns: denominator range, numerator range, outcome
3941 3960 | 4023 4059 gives 1.56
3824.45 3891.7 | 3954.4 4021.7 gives 1.75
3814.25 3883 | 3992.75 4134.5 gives 2.30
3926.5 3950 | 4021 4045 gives 2.30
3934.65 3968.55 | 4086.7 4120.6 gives 1.97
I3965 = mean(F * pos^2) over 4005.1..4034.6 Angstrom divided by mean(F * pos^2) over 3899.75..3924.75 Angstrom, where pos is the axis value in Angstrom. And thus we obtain 1.66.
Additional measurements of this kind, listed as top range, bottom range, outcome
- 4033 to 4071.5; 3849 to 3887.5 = 2.02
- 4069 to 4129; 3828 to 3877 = 2.36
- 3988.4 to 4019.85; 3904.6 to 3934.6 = 1.79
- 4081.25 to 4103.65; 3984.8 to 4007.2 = 1.15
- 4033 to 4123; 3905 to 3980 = 1.87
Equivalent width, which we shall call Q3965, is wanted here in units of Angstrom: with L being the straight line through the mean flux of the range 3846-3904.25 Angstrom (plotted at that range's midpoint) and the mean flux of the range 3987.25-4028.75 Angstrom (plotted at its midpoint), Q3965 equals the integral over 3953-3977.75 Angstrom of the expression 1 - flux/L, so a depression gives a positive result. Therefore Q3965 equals 8.83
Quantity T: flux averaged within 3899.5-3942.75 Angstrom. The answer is 207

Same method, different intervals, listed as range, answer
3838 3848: 177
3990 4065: 375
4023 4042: 388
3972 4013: 329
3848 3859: 199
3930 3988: 219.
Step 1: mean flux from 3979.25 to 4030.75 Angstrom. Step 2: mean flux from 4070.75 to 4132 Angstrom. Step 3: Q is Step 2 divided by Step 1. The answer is 1.03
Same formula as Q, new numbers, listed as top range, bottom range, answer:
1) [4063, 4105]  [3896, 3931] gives 1.58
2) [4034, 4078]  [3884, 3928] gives 1.52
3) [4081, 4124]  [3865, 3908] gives 1.74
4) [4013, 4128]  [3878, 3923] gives 1.59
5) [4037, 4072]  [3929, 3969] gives 1.85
